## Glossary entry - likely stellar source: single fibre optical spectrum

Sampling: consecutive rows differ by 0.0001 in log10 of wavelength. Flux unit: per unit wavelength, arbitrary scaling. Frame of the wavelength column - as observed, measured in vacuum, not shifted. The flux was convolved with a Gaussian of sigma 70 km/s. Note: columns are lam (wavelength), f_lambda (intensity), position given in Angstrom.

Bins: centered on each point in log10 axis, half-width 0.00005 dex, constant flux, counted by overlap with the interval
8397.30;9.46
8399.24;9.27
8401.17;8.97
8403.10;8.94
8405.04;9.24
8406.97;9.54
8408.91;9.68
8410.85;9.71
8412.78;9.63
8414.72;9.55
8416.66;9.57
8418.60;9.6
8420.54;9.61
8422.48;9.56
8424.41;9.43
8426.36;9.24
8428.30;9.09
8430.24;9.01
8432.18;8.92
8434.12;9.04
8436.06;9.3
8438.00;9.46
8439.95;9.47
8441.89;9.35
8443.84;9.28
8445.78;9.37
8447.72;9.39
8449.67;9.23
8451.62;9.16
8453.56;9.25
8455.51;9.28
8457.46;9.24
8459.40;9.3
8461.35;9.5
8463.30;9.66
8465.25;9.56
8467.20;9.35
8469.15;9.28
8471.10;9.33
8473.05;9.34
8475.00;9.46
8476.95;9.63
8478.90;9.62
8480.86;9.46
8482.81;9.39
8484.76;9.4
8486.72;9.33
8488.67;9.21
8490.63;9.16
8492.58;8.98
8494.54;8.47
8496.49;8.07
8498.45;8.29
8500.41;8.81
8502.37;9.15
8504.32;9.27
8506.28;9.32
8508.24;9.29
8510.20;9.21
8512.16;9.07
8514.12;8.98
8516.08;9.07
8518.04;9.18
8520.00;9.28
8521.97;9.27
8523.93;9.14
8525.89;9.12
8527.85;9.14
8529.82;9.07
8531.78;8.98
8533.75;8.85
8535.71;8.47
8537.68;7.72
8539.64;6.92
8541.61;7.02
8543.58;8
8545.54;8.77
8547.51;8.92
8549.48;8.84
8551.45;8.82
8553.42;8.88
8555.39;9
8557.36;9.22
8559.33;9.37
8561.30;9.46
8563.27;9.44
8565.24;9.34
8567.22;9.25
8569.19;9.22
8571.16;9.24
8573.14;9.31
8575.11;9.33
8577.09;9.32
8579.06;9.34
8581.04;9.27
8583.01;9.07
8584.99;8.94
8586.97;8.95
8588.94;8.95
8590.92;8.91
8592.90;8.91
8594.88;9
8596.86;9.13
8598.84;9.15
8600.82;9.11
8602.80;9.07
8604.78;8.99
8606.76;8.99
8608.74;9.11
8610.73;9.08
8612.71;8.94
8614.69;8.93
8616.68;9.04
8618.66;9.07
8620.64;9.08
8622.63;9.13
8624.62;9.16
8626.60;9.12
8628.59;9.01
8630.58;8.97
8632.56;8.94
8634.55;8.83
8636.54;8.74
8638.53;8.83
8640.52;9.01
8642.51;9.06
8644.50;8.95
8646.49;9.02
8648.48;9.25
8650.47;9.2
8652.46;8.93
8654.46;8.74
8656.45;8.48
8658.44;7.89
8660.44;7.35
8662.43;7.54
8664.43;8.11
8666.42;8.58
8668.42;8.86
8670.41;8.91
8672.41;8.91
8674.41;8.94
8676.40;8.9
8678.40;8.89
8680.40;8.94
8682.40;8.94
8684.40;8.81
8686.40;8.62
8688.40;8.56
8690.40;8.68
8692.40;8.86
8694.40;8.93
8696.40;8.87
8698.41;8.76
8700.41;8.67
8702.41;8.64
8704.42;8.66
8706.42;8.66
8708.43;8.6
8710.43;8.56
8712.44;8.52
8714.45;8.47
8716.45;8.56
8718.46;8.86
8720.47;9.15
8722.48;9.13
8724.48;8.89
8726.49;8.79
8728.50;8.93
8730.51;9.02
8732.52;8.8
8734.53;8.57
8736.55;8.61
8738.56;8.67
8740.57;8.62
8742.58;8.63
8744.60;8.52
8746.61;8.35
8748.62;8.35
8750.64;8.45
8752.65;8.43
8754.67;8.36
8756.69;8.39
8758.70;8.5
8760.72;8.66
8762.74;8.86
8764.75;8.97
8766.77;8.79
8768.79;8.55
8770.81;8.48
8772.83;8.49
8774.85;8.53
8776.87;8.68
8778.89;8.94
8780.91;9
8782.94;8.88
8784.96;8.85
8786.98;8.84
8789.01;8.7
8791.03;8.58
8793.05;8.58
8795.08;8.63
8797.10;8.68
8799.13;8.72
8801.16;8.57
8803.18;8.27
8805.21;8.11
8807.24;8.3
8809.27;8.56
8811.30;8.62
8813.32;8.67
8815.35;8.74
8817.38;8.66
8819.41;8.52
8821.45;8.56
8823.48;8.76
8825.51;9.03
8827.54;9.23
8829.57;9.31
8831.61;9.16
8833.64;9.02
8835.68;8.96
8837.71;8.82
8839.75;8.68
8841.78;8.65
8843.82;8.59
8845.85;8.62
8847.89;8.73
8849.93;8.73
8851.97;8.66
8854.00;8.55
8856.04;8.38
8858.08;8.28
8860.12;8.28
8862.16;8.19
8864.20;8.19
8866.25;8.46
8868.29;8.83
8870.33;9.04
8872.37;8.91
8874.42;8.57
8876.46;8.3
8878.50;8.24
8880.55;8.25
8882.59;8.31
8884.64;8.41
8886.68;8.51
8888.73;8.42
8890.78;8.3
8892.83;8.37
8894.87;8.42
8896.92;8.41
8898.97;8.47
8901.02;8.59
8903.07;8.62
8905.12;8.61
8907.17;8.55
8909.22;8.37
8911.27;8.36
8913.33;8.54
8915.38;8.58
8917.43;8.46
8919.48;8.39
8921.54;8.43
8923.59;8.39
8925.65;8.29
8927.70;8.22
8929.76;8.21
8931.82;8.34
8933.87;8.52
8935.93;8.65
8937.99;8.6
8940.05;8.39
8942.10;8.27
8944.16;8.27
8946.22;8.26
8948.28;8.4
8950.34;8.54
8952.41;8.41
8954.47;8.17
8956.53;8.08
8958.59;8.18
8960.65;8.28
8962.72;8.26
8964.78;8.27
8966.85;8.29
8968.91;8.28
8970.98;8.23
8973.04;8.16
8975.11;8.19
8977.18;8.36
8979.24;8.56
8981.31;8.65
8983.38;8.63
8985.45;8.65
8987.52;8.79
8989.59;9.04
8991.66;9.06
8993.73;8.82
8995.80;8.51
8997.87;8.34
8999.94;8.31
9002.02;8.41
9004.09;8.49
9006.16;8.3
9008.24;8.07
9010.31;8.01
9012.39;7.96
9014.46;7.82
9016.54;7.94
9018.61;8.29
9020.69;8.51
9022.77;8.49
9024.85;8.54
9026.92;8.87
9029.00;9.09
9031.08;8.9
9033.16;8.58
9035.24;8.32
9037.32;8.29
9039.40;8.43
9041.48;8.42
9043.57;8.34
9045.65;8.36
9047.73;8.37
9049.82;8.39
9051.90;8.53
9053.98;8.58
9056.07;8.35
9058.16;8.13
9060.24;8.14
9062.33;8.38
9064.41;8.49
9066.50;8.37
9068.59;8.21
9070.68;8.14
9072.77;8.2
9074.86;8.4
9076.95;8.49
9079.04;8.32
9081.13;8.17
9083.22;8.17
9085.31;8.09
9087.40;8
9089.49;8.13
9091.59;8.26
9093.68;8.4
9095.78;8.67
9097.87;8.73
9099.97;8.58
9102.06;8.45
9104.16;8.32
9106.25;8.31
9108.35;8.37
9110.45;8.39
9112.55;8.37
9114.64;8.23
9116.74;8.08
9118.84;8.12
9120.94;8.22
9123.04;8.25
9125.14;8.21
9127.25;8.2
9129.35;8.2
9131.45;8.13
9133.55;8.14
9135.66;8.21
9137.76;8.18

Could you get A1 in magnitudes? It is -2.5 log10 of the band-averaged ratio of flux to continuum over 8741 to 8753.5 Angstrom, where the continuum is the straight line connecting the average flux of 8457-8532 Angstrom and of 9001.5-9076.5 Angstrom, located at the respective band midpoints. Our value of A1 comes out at 0.04 mag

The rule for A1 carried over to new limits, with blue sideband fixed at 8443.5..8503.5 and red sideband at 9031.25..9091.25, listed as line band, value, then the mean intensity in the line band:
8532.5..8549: 0.13 mag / 8.12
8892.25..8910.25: 0.01 mag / 8.5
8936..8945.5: 0.01 mag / 8.41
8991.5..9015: 0.01 mag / 8.33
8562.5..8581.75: -0.03 mag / 9.3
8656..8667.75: 0.12 mag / 7.99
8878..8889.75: 0.03 mag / 8.36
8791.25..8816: 0.02 mag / 8.54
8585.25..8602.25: 0.00 mag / 9.01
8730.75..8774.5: 0.03 mag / 8.58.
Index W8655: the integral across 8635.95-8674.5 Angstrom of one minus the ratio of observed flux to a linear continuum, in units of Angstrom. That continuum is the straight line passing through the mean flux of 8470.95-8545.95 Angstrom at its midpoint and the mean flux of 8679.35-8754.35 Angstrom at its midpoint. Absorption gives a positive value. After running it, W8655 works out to 0.5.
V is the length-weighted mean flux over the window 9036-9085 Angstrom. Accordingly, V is 8.33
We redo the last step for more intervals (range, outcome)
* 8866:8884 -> 8.55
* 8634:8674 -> 8.66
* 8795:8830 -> 8.65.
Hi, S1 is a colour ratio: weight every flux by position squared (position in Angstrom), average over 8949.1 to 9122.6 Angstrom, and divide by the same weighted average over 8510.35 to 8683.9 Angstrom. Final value 1.04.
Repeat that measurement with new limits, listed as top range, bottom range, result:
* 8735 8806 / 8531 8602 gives 1.01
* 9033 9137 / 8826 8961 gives 1.02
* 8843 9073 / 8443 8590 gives 1.03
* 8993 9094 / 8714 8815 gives 1.03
